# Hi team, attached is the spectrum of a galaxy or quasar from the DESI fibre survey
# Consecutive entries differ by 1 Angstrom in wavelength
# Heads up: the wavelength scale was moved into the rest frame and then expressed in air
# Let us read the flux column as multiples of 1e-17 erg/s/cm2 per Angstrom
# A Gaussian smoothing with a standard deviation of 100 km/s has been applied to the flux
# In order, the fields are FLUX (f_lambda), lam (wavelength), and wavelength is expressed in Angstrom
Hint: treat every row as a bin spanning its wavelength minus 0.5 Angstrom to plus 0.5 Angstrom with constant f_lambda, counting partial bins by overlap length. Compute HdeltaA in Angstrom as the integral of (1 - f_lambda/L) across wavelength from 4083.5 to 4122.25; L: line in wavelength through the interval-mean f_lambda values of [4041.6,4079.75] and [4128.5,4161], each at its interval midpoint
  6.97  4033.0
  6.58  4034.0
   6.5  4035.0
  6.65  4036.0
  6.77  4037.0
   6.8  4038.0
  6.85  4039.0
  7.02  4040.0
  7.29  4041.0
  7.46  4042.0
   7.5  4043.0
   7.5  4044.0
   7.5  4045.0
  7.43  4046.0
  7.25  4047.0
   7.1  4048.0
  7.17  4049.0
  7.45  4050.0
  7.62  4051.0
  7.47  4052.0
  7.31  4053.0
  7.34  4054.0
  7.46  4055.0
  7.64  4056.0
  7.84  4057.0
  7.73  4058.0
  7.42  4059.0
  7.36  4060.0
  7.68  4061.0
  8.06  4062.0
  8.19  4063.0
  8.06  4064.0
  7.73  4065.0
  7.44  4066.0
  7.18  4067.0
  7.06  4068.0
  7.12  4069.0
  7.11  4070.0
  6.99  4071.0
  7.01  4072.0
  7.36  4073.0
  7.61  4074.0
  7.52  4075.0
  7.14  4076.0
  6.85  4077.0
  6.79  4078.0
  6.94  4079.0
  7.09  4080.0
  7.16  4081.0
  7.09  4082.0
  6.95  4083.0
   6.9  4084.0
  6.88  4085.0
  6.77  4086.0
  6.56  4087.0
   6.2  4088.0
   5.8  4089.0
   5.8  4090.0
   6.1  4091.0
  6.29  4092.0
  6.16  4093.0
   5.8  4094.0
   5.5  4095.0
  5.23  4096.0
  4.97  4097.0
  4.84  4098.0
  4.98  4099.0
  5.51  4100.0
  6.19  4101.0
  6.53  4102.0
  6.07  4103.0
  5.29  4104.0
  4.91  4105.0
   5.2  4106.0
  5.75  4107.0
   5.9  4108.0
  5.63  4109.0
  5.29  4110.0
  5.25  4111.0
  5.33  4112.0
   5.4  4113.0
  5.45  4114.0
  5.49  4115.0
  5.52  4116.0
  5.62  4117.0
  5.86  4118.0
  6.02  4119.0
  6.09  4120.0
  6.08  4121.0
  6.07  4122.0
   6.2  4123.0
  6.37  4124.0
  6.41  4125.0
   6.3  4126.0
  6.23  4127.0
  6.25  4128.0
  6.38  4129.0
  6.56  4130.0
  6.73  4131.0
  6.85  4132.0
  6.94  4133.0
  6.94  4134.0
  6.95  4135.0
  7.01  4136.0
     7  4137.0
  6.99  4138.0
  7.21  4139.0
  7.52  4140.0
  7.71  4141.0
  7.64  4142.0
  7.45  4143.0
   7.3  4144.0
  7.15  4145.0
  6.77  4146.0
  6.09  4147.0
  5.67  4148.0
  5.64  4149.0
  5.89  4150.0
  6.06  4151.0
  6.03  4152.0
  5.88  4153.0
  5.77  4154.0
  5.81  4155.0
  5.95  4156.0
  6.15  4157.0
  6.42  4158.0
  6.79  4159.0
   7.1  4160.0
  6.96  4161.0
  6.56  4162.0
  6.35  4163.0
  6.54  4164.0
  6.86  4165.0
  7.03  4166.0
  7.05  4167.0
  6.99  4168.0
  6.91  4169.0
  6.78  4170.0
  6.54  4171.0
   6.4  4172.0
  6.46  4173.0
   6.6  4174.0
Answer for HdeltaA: 6.9 Angstrom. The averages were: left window 7.4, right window 6.64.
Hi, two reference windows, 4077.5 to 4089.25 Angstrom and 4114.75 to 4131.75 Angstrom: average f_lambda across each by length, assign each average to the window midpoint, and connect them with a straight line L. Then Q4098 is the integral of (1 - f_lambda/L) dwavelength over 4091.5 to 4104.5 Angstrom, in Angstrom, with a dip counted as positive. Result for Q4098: 1.8 Angstrom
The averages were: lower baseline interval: 6.78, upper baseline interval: 6.15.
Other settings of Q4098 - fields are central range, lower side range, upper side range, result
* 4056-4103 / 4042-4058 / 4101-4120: -1.43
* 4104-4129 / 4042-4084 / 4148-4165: 3.50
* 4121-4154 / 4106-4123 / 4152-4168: -2.89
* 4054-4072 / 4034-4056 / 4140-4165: -1.07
